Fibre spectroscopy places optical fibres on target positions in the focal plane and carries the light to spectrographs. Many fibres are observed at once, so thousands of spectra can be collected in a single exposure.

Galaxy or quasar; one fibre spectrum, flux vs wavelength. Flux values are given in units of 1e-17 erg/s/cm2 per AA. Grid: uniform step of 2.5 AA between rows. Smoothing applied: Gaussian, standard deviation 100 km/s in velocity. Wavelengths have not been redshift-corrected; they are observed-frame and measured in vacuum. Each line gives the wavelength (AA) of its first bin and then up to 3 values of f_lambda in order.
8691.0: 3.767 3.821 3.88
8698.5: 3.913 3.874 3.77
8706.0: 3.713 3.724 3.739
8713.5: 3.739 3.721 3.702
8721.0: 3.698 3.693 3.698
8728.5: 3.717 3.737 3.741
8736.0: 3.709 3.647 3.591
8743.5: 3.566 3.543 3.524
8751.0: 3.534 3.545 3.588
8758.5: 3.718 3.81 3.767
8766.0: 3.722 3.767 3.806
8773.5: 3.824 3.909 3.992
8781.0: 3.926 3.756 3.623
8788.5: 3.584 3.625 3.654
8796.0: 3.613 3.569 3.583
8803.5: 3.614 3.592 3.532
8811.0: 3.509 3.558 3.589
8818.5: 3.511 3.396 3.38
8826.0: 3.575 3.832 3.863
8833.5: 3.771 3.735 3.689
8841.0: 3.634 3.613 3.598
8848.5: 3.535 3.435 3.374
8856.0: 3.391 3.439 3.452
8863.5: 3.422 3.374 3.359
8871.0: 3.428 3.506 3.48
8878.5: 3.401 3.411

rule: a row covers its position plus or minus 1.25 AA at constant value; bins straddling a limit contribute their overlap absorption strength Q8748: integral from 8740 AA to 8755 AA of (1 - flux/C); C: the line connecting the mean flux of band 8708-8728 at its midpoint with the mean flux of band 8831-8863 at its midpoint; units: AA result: 0.5 AA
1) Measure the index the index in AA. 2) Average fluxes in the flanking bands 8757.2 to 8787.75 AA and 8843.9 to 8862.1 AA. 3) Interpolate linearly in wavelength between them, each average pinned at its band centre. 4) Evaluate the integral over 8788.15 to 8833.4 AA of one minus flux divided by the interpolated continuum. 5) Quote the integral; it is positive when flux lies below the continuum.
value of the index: 0.6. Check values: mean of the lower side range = 3.8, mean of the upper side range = 3.47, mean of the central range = 3.59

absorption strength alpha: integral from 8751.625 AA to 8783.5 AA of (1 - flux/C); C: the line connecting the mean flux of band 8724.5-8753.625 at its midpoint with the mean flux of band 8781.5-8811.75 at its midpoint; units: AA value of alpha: -1.3 AA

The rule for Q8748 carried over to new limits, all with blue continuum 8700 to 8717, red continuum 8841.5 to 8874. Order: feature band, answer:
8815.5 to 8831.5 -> -0.2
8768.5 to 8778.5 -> -0.6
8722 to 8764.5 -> 0.3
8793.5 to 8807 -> -0.1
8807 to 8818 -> 0.0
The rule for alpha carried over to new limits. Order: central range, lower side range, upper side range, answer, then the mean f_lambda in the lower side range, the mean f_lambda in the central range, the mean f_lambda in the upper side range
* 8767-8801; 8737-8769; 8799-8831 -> -1.25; 3.64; 3.74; 3.57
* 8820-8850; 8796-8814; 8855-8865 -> -1.25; 3.57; 3.64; 3.43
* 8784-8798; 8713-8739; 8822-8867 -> 0.02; 3.71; 3.62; 3.56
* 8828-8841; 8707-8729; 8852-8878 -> -1.04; 3.71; 3.76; 3.42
